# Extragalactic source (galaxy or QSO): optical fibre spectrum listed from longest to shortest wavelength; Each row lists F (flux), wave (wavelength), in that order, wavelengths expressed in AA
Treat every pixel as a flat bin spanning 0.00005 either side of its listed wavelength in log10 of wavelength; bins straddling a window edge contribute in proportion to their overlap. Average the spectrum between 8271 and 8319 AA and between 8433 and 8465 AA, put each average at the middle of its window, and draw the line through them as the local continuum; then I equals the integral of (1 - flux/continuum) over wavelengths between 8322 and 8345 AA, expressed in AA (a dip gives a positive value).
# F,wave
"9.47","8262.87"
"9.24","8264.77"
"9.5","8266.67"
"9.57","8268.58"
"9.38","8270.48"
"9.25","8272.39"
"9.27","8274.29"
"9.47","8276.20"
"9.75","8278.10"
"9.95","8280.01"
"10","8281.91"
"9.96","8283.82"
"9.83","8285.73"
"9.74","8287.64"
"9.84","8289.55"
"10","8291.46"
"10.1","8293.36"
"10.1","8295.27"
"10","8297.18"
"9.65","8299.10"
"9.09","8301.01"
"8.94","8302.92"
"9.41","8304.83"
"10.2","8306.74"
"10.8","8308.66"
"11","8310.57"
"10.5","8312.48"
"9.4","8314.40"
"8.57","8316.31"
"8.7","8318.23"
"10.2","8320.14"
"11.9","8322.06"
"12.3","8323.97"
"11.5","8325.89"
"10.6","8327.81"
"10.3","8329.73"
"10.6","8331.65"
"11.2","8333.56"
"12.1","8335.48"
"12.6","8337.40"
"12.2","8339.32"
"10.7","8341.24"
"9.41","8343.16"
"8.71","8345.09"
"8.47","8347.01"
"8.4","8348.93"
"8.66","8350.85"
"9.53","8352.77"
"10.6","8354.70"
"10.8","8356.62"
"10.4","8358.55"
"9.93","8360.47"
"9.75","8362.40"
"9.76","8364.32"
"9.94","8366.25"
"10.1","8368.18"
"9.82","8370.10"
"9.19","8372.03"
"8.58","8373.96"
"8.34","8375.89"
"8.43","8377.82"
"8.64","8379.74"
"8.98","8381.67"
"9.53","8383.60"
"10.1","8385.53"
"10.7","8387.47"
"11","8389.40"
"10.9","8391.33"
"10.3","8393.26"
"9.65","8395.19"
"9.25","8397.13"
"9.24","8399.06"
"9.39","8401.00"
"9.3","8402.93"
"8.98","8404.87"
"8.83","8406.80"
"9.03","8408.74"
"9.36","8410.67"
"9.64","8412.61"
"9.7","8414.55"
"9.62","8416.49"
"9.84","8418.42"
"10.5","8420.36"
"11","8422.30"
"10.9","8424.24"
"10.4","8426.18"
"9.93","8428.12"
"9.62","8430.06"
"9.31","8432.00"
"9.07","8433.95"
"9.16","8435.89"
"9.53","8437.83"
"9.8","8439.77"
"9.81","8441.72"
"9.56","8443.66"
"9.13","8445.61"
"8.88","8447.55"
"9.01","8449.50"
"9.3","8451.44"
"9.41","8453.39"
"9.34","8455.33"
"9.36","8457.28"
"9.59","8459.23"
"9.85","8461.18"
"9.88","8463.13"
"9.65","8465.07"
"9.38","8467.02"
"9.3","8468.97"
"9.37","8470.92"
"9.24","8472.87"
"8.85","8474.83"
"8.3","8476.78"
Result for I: -3.6 AA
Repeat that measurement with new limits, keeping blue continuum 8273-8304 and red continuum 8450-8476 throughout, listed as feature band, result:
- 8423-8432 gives -0.6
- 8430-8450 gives 0.2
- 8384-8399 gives -1.0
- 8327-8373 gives -2.6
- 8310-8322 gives -0.2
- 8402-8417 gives 0.3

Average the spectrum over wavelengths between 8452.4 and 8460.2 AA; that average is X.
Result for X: 9.42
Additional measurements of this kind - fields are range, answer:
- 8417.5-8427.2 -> 10.5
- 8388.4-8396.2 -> 10.5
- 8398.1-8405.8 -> 9.22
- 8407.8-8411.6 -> 9.21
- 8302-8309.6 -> 9.84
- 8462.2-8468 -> 9.65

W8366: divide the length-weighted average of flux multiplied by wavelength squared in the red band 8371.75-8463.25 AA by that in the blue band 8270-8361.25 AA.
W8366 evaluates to 0.97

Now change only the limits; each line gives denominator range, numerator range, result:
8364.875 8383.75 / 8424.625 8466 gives 1.06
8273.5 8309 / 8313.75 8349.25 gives 1.08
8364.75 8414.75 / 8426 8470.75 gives 1.01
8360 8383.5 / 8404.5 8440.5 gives 1.06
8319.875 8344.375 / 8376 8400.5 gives 0.88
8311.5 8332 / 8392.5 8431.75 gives 0.95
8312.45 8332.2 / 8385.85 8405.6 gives 0.97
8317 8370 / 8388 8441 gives 0.96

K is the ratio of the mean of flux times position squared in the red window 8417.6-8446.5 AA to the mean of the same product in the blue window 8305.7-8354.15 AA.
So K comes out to 0.97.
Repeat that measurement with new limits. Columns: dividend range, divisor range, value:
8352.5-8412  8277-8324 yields 0.99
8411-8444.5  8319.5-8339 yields 0.89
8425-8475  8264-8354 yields 0.98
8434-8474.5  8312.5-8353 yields 0.94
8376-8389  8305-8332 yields 0.91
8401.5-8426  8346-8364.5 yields 1.03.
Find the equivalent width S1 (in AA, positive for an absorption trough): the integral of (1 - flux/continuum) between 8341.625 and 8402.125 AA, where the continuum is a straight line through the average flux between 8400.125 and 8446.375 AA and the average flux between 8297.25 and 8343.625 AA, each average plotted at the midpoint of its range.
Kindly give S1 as 3.0 AA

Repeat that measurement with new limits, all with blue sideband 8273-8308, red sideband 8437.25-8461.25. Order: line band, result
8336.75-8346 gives -0.99 AA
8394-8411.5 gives 0.50 AA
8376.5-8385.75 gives 0.51 AA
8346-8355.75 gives 0.48 AA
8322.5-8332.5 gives -1.49 AA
